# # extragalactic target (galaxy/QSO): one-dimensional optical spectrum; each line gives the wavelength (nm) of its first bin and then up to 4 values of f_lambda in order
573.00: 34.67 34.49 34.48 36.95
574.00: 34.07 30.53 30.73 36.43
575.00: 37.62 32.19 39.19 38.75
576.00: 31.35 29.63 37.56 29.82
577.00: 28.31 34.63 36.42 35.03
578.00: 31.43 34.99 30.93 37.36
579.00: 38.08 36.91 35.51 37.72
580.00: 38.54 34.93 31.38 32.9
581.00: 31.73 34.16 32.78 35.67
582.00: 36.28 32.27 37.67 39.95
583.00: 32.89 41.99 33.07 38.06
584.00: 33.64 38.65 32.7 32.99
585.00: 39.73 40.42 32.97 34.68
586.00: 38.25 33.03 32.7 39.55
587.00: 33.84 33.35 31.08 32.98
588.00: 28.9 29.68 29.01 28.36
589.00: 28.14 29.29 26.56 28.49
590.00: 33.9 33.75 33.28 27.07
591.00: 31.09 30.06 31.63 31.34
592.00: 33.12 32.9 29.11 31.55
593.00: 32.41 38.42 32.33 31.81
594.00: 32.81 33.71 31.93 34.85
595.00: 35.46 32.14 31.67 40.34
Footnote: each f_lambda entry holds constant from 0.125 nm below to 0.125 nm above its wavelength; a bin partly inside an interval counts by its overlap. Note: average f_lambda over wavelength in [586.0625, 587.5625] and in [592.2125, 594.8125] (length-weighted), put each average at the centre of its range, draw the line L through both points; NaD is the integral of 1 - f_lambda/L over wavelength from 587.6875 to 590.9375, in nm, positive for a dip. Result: 0.37 nm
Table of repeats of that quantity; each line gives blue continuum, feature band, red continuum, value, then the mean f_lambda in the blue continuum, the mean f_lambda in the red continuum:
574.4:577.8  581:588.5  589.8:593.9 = -0.414 nm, 34.1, 32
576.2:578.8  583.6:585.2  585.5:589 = -0.164 nm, 33.3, 32.6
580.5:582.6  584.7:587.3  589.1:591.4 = -0.291 nm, 34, 30.4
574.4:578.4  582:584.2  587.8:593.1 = -0.269 nm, 34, 30.5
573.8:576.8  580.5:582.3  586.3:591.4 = -0.044 nm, 34.2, 31.1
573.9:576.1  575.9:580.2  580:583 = 0.026 nm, 34.6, 34.6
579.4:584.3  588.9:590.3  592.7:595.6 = 0.174 nm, 35.4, 33.3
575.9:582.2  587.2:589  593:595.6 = 0.190 nm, 34.2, 33.5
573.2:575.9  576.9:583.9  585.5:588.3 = -0.156 nm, 35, 33.5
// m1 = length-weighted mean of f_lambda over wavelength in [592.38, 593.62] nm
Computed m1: 32.8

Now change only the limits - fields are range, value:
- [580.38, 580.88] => 32.1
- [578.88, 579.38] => 37.5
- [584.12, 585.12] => 36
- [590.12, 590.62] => 33.5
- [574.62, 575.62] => 36.3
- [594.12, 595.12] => 34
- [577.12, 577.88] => 35.3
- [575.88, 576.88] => 32.1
